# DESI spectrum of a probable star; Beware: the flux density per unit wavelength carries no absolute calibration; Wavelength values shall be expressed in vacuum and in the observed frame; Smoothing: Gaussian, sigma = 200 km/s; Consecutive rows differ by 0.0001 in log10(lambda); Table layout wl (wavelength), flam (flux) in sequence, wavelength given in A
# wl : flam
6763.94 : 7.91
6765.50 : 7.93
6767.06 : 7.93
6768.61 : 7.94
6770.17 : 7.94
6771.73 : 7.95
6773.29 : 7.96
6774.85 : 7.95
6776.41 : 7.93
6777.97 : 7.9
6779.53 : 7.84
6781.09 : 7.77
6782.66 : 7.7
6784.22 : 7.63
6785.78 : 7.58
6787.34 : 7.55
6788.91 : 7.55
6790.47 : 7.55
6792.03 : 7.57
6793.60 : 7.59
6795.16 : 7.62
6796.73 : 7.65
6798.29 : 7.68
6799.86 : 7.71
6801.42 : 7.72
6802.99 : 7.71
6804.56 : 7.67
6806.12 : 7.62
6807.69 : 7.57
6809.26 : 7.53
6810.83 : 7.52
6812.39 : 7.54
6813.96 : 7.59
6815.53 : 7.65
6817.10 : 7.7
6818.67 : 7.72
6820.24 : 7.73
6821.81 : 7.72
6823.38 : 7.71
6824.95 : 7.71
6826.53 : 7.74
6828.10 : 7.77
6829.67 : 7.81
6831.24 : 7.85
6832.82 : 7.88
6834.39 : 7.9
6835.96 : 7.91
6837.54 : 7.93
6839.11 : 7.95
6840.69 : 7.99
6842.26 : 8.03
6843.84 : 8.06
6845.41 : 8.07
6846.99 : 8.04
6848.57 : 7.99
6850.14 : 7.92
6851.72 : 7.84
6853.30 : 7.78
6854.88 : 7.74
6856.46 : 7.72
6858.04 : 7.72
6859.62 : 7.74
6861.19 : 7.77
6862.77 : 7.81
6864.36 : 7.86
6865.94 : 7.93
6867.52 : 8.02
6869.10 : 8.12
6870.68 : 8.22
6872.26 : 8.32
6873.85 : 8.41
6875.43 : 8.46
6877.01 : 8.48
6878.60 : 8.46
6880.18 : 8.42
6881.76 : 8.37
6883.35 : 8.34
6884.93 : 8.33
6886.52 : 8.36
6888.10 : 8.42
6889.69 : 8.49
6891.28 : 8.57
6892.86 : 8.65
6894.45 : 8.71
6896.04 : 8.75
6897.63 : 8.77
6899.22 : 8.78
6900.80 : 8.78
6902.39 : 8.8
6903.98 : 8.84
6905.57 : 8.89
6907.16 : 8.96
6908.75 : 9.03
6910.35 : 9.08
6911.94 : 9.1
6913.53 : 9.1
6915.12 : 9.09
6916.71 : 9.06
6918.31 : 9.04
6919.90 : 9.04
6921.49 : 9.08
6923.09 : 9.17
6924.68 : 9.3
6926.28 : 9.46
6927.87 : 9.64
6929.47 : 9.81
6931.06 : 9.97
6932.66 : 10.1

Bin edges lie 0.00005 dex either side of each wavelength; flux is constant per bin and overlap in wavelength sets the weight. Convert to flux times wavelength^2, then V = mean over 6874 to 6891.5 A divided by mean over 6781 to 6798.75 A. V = 1.14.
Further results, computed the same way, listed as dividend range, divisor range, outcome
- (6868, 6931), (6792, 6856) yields 1.16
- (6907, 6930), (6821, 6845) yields 1.20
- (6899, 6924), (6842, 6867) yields 1.16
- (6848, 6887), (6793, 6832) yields 1.07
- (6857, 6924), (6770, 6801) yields 1.14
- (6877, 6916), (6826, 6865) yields 1.12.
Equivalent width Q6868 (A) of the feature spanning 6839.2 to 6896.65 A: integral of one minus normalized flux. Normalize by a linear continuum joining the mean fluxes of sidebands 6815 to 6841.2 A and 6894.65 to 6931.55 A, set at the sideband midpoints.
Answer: 1.7 A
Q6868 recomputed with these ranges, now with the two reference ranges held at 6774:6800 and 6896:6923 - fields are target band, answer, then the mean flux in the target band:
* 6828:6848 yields 0.7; 7.94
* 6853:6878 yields 1.4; 8.01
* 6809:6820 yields 0.5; 7.62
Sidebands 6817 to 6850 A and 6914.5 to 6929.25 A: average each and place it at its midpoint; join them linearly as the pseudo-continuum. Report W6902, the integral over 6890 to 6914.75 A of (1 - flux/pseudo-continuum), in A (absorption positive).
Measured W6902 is 0.2 A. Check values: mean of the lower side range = 7.87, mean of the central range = 8.85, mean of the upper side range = 9.23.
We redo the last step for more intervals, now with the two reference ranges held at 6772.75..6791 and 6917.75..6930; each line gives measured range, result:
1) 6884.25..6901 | 0.69 A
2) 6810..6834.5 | 1.41 A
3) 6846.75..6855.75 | 0.67 A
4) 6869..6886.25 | 0.85 A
